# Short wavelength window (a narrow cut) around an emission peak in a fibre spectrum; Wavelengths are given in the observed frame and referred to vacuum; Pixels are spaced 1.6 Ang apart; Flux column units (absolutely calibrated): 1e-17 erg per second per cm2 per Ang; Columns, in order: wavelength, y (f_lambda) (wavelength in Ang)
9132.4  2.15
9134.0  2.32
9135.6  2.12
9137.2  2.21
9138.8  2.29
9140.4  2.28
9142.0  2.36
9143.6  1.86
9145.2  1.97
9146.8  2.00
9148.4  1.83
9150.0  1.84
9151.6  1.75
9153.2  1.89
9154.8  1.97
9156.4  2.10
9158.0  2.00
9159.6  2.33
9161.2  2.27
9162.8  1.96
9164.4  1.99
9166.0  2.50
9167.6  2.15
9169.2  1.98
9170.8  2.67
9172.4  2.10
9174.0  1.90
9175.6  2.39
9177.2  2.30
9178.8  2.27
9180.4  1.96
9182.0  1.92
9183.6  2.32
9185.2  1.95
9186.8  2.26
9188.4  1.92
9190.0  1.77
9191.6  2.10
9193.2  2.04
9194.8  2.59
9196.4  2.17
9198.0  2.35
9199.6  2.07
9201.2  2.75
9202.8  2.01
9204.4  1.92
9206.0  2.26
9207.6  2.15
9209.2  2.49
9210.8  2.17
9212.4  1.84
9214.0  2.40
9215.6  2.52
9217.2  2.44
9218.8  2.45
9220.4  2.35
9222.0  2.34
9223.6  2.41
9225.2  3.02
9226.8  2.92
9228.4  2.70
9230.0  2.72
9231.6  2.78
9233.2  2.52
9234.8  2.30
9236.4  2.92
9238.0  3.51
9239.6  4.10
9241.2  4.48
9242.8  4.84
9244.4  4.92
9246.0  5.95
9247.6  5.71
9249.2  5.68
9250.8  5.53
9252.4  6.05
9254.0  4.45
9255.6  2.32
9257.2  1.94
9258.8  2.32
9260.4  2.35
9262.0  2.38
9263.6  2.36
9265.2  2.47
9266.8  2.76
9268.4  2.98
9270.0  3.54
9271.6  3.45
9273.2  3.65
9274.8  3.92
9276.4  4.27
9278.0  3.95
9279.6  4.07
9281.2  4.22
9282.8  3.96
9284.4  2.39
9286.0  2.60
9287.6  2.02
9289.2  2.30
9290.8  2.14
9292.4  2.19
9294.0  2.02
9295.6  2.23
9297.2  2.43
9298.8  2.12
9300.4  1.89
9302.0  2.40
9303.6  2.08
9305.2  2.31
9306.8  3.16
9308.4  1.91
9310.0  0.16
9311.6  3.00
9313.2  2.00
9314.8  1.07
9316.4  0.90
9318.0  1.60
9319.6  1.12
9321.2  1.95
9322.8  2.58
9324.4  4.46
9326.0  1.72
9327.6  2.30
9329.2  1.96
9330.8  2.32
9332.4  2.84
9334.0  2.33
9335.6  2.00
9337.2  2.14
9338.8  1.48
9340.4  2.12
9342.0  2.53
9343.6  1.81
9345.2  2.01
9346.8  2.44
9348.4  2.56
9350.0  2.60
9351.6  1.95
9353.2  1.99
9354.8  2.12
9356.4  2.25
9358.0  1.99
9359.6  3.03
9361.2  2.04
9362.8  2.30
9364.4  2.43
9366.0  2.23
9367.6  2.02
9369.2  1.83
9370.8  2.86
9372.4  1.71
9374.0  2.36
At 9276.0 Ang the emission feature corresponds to [N II] 6583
